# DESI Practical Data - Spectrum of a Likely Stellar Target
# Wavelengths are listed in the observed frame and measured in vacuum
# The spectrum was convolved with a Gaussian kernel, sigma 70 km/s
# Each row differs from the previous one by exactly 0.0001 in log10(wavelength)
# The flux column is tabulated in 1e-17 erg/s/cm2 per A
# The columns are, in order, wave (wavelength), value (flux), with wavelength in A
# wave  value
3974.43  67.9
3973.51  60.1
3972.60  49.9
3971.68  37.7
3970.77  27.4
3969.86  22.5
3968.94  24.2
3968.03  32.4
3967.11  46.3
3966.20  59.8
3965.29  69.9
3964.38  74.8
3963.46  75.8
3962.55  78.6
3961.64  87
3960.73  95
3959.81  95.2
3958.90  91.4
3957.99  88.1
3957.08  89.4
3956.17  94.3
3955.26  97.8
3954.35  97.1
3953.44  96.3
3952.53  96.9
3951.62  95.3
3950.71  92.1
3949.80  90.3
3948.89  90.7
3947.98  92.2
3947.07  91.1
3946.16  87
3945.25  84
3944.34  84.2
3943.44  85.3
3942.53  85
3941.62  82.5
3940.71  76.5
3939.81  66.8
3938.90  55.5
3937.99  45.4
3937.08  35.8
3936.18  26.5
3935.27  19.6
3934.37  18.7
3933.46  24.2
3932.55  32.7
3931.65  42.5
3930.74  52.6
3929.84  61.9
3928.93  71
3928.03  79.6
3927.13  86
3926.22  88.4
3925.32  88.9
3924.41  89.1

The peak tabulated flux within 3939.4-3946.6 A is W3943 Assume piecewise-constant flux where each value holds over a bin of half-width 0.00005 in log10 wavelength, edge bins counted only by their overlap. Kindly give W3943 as 87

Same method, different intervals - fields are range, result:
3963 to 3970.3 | 75.8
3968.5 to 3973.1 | 49.9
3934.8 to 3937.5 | 35.8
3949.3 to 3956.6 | 97.8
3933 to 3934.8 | 24.2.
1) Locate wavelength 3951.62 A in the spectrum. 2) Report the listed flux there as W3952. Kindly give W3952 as 95.3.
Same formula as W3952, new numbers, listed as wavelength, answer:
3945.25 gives 84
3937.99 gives 45.4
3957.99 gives 88.1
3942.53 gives 85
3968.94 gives 24.2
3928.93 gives 71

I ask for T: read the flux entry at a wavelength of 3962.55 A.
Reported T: 78.6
